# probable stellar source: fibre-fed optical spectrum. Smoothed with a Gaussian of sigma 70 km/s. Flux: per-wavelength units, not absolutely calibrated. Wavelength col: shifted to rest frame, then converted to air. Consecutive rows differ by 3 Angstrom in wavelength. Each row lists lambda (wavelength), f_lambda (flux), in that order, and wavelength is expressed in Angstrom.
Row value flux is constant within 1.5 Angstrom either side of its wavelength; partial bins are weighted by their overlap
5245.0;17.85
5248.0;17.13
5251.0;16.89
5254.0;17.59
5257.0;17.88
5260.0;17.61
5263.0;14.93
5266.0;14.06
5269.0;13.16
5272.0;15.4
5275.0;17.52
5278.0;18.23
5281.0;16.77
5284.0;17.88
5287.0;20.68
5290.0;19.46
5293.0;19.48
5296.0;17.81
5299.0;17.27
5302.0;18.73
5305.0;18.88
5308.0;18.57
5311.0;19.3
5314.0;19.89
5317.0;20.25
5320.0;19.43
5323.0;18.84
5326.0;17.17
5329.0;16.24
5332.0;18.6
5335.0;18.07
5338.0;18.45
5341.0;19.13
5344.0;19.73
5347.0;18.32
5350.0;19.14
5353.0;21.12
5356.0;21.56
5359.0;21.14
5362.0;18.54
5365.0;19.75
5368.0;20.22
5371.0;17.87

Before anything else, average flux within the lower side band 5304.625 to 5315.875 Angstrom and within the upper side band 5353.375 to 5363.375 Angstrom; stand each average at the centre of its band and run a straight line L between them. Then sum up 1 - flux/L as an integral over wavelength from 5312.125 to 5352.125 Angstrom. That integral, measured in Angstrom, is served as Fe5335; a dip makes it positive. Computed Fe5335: 2.1 Angstrom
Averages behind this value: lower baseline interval 19.2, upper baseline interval 20.5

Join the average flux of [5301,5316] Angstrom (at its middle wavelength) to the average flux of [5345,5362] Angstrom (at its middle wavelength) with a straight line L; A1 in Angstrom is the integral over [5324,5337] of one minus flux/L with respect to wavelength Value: 1.3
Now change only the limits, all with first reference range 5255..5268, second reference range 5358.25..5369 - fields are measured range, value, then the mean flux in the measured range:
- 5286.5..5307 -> -1.7 Angstrom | 18.8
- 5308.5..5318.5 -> -1.0 Angstrom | 19.7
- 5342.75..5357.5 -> -0.5 Angstrom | 20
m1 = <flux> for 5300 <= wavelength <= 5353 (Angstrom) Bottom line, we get 18.8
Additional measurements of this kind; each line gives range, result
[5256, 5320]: 17.8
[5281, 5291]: 18.9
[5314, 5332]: 18.5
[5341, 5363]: 19.9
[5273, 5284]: 17.5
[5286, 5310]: 18.8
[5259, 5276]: 15.3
